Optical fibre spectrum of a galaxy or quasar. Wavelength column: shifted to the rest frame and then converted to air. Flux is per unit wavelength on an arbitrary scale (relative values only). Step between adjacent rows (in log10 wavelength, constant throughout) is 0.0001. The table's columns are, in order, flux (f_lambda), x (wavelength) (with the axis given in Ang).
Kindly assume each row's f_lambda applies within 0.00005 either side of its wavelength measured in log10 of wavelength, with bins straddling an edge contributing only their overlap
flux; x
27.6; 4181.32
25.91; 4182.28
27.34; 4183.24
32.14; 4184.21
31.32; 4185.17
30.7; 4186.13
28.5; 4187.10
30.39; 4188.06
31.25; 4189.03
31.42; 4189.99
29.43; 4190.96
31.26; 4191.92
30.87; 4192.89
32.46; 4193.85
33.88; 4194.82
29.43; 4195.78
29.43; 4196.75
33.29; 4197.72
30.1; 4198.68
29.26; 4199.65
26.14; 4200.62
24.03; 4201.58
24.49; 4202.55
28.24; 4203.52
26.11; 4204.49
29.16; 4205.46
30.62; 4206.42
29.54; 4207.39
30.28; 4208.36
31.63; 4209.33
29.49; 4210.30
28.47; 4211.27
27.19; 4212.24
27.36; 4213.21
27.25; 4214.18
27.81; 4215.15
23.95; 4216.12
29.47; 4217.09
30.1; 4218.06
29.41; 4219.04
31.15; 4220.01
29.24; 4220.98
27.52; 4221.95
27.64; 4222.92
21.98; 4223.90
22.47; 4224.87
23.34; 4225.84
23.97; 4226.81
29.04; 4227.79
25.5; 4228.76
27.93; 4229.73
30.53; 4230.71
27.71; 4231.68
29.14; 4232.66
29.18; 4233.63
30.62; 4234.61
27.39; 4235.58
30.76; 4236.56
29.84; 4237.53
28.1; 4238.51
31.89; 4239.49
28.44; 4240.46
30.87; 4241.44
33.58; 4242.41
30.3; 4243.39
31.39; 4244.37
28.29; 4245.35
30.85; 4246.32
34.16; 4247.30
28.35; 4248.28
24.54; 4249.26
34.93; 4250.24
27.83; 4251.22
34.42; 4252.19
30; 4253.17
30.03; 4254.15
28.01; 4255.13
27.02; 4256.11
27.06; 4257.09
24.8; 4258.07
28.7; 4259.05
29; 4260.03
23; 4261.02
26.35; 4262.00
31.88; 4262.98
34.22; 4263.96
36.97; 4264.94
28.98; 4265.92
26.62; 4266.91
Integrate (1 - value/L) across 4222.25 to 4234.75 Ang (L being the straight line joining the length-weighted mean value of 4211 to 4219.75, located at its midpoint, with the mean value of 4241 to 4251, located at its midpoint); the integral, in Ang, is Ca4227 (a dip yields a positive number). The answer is 1.0 Ang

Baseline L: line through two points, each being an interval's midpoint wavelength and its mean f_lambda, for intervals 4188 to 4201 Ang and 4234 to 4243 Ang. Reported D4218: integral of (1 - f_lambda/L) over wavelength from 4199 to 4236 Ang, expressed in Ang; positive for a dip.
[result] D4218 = 3.2 Ang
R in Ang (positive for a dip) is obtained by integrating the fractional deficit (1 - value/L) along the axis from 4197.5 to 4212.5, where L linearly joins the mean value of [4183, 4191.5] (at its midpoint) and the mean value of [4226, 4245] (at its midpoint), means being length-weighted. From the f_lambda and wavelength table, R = 0.7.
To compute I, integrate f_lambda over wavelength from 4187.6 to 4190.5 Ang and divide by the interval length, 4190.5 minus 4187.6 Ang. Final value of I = 30.9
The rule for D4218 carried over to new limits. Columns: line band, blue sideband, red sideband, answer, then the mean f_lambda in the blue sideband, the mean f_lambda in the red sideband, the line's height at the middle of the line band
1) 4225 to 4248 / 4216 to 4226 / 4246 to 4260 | -0.75 Ang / 27.2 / 29.3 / 28.2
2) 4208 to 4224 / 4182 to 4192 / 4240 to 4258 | 0.85 Ang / 30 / 29.9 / 29.9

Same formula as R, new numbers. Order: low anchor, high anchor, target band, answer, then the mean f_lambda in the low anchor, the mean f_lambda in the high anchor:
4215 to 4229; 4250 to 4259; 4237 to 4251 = -0.9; 26.8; 29.2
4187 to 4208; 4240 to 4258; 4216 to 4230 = 1.3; 29.5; 29.9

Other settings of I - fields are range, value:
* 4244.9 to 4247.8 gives 31.2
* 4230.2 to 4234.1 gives 29.1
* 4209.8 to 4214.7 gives 28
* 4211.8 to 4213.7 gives 27.3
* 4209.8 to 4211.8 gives 28.9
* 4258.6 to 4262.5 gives 26.7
